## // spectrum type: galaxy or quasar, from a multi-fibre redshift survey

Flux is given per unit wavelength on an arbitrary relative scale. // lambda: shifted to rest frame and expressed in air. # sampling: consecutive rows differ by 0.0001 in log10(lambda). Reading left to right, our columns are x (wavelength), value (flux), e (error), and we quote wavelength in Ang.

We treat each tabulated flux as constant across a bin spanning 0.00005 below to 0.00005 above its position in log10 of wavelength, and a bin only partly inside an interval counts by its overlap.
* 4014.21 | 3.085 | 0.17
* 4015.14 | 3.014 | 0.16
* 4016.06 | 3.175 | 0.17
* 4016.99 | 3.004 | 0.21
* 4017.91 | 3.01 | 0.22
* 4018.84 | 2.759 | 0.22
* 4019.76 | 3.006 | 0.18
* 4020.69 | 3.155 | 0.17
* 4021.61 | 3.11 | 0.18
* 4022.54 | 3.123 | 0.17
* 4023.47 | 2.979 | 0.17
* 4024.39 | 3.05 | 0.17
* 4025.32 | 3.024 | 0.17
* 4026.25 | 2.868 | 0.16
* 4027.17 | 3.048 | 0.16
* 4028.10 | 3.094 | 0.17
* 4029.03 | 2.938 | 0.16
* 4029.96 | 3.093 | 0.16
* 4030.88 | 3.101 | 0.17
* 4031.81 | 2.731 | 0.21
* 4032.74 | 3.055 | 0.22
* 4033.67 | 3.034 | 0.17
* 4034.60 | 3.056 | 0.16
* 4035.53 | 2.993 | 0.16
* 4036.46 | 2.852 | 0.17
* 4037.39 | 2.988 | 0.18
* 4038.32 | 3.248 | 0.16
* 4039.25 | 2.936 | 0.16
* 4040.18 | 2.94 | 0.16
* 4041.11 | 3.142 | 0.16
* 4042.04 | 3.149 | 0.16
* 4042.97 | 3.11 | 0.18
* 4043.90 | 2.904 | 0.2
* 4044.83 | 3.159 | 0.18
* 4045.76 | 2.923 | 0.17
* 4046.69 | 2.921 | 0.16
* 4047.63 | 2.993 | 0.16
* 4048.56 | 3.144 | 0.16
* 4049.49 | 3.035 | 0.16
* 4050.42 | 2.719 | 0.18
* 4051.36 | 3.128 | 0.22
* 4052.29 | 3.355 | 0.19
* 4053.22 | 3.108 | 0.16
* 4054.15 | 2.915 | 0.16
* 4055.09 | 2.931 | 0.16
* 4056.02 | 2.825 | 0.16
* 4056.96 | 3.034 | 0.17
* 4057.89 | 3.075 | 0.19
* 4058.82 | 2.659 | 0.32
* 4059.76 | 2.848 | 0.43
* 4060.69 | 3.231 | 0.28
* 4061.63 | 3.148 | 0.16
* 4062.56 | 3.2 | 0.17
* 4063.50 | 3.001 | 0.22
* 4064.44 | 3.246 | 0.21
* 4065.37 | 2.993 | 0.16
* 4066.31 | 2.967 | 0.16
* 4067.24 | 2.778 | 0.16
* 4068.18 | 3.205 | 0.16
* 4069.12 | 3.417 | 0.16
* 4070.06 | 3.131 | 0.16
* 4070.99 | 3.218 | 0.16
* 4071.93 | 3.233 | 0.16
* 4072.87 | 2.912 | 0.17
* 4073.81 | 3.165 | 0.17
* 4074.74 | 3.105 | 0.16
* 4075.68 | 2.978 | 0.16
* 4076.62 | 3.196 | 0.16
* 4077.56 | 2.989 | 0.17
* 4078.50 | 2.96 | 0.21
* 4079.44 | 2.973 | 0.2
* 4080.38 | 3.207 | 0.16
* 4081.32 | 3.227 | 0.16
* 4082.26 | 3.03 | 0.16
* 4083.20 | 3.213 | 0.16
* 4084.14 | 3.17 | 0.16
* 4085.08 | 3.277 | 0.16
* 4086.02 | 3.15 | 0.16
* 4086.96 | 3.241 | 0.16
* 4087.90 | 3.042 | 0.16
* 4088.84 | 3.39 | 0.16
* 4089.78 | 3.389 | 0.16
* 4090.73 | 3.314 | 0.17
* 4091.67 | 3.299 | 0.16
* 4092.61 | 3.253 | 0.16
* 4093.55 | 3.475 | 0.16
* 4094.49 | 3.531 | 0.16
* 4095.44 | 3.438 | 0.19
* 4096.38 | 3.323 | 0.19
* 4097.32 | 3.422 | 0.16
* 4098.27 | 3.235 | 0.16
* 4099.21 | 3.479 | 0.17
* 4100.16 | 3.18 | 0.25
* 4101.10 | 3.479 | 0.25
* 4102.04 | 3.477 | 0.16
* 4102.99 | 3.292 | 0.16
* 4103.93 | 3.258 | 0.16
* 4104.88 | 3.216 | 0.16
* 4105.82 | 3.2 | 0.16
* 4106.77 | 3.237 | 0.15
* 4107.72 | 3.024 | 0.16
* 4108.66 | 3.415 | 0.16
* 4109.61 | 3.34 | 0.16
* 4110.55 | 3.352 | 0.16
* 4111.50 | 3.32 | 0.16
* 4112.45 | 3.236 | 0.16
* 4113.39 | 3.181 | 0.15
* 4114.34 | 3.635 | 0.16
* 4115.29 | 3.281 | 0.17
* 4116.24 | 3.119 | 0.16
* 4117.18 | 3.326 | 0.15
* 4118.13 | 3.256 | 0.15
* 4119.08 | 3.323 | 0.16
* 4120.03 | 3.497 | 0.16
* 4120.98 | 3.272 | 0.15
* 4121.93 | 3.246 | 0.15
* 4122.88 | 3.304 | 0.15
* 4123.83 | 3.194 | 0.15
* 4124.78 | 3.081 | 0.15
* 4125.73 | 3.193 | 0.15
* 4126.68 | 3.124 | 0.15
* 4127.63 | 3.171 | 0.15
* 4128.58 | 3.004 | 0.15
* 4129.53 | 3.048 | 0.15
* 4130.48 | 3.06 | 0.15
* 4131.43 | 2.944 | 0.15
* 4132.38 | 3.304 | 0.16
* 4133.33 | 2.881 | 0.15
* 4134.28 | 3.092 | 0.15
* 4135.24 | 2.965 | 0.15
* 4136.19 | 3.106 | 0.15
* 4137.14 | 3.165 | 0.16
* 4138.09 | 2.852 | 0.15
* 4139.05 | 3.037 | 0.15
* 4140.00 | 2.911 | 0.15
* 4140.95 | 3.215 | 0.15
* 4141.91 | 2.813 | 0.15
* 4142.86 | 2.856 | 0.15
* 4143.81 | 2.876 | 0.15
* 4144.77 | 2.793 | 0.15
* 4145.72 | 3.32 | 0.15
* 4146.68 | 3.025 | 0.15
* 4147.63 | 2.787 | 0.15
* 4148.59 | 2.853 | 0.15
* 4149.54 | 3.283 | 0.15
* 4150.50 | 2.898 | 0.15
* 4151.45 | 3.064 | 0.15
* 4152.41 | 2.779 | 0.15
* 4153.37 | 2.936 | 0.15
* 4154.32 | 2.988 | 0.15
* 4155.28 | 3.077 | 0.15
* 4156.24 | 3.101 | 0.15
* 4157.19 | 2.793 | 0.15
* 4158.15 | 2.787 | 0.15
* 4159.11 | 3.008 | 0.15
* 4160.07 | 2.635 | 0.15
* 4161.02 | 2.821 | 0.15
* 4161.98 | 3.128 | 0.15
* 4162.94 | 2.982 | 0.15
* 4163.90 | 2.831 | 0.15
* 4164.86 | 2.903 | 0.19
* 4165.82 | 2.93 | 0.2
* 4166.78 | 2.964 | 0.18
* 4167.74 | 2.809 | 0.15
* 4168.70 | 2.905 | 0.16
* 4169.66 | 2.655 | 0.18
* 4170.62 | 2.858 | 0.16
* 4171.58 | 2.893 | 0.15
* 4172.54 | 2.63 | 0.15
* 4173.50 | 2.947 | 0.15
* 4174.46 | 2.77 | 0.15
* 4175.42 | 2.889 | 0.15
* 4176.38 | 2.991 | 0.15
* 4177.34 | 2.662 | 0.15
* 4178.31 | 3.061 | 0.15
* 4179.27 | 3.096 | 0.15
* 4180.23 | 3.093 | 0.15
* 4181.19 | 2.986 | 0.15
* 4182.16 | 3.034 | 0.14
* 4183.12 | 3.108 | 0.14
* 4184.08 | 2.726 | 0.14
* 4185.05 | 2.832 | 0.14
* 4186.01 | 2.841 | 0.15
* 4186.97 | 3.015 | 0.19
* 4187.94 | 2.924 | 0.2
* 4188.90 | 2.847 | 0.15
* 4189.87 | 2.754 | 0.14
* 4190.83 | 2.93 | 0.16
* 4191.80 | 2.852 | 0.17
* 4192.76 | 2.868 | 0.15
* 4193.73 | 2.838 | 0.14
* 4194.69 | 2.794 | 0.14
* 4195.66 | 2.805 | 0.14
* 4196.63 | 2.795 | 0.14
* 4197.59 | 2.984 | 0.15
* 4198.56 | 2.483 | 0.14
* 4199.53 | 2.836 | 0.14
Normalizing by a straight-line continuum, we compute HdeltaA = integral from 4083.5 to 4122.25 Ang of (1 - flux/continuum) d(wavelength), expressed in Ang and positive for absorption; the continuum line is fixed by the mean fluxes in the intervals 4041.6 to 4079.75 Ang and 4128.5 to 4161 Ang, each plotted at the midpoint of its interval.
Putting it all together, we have -3.8 Ang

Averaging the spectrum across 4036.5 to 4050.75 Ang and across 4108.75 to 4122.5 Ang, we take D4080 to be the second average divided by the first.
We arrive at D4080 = 1.10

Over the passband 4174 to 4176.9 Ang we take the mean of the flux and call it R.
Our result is 2.89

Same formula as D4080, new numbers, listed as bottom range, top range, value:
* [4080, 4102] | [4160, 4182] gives 0.88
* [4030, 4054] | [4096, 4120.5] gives 1.09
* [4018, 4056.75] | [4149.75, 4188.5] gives 0.97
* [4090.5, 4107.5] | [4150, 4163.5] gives 0.88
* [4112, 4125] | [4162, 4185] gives 0.88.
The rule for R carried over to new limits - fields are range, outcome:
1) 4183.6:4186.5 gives 2.8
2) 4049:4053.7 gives 3.07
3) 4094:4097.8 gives 3.42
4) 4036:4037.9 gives 2.93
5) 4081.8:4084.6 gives 3.14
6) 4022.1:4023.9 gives 3.05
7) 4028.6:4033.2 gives 2.99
